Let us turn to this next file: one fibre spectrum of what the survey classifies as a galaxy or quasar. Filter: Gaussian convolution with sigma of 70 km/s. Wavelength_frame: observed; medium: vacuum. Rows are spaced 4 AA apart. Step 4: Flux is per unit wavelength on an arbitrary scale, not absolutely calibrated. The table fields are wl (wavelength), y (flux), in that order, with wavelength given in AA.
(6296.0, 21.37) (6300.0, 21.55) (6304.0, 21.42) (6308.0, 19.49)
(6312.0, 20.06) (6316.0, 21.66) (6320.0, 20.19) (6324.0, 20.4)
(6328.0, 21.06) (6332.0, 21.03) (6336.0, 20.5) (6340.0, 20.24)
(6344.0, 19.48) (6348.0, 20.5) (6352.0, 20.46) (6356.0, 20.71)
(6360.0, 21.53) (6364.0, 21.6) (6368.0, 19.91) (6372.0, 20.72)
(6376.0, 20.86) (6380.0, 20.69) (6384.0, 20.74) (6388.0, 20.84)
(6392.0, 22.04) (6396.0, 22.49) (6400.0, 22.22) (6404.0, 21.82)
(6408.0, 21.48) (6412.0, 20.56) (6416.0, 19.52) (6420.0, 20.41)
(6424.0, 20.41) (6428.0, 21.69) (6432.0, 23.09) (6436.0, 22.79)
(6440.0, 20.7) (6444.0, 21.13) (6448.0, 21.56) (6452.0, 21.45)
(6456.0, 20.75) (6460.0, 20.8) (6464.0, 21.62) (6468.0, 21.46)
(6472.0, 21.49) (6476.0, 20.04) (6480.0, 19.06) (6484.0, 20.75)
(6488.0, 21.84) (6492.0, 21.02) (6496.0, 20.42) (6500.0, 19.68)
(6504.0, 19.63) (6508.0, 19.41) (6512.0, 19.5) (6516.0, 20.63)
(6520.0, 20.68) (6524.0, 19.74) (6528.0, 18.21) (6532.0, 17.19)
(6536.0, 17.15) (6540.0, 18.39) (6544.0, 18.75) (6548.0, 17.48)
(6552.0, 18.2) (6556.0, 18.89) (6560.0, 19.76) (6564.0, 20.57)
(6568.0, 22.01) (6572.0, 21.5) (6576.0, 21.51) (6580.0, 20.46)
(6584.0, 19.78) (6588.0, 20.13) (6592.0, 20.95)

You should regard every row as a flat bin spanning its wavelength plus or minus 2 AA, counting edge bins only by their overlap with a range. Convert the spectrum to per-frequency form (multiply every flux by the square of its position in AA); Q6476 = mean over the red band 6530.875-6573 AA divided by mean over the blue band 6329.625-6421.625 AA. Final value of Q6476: 1.0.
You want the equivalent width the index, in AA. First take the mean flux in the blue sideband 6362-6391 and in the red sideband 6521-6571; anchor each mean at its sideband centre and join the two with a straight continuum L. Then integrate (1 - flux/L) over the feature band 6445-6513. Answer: -3.29 AA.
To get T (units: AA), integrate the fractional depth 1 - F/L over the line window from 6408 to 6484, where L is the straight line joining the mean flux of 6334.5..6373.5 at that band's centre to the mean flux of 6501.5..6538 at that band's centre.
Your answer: -4.86 AA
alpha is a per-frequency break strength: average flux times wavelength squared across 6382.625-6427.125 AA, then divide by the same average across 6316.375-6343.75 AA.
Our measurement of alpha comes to 1.1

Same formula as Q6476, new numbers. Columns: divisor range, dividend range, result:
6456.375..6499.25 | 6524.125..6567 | 0.91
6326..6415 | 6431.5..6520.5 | 1.03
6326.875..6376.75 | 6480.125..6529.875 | 1.02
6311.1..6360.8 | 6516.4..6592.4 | 1.02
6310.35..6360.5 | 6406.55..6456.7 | 1.06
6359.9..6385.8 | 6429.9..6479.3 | 1.05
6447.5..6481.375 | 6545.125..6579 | 0.98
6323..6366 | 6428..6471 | 1.08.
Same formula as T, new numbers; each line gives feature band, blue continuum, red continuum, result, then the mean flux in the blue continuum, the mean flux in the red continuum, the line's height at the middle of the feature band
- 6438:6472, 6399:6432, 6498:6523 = -0.98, 21.1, 19.9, 20.6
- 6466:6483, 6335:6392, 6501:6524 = -0.34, 20.7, 19.9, 20.1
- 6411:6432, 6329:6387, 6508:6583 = -0.53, 20.7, 19.5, 20.3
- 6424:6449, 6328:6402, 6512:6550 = -2.18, 20.9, 18.7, 20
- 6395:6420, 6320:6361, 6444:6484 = -0.58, 20.5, 20.9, 20.7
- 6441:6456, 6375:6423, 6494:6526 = -0.47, 21.1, 20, 20.6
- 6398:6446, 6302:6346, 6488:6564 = -3.42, 20.5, 19.3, 19.9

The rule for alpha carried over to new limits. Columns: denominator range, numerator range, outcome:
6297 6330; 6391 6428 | 1.05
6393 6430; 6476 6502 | 0.99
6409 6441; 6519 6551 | 0.90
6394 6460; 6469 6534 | 0.96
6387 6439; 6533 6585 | 0.95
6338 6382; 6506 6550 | 0.96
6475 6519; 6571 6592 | 1.05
